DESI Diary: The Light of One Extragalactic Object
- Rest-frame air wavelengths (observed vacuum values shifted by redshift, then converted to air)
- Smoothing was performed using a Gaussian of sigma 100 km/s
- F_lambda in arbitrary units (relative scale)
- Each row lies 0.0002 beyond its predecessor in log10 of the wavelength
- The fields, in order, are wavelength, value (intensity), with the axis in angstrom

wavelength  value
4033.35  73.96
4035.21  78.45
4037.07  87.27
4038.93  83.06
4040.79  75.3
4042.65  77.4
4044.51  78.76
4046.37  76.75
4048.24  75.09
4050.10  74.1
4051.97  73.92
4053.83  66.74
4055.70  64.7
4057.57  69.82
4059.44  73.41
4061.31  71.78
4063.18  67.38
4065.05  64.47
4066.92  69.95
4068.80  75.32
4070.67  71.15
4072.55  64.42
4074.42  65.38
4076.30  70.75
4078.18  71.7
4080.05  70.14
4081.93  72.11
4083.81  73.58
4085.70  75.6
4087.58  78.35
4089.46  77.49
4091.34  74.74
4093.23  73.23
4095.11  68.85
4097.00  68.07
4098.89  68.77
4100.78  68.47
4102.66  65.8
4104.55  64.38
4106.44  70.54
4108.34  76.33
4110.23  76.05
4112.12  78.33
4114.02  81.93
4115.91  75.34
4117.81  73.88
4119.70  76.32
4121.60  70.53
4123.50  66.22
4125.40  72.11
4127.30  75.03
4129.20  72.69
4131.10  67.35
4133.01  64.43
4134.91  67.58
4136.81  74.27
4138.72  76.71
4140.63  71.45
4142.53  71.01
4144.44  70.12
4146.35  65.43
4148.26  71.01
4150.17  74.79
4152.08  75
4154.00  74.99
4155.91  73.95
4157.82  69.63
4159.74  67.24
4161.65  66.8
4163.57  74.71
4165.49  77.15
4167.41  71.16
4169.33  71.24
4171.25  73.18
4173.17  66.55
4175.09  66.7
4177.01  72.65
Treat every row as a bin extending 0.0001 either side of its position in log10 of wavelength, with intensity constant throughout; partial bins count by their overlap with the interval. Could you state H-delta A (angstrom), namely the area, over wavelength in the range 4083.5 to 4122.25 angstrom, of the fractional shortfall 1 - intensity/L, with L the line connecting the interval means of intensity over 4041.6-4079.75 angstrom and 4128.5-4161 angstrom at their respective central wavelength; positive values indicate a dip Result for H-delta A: -1.2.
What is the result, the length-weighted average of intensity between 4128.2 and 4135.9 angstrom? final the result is 68.1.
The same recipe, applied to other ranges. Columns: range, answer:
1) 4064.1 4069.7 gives 69.8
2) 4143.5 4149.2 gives 68.8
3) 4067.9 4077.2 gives 69.4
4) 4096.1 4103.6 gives 67.8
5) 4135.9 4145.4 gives 72.7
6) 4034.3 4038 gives 82.8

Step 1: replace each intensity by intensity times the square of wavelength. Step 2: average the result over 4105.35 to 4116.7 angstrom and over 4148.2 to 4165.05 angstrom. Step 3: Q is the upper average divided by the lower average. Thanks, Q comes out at 0.97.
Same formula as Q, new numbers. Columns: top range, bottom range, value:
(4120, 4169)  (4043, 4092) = 1.03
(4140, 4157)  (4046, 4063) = 1.06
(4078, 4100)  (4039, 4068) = 1.02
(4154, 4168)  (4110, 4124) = 0.98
